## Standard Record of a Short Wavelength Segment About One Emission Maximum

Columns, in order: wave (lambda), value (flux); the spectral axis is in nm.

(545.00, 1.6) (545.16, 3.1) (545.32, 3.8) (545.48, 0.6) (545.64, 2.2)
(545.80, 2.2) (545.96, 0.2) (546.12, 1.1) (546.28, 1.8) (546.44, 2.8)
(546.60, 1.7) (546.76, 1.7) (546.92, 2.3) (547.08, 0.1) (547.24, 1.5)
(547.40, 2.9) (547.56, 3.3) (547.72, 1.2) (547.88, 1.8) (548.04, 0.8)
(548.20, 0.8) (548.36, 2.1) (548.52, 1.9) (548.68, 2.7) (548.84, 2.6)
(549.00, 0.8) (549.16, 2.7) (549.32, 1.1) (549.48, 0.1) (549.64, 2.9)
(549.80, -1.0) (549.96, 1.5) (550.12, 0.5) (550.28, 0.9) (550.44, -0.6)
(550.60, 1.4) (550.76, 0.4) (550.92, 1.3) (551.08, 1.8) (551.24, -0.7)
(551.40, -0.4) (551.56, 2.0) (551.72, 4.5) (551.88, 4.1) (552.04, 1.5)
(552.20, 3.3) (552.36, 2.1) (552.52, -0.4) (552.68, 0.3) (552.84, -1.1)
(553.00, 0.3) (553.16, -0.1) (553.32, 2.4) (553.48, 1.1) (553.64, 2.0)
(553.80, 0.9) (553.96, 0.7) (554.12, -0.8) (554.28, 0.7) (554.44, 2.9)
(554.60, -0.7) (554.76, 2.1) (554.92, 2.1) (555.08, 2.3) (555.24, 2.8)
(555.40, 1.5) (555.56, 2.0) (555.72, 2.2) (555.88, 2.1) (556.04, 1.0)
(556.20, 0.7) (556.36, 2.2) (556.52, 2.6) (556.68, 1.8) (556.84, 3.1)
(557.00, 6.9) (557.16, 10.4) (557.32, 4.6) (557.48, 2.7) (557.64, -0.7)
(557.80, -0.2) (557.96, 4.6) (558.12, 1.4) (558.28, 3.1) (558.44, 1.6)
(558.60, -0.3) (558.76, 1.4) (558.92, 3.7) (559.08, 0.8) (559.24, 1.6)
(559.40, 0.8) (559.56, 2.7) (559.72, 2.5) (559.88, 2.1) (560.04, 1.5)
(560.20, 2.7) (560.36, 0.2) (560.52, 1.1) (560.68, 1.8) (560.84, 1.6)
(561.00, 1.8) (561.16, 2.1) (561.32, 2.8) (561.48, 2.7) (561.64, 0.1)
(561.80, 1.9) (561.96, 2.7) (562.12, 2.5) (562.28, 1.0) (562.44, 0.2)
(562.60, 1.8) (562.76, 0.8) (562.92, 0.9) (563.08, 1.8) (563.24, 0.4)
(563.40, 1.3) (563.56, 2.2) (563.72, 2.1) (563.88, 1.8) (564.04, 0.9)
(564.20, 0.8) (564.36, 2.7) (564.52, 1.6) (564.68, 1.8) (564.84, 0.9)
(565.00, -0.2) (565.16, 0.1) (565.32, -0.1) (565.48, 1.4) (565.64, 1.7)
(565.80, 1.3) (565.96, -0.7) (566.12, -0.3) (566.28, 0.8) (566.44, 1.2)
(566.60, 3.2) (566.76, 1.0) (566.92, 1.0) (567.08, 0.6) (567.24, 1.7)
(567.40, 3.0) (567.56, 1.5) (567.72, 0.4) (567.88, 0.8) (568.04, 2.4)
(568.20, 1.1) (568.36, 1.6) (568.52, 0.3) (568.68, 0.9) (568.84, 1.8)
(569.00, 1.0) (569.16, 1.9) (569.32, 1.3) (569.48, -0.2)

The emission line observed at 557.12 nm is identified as [O III]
